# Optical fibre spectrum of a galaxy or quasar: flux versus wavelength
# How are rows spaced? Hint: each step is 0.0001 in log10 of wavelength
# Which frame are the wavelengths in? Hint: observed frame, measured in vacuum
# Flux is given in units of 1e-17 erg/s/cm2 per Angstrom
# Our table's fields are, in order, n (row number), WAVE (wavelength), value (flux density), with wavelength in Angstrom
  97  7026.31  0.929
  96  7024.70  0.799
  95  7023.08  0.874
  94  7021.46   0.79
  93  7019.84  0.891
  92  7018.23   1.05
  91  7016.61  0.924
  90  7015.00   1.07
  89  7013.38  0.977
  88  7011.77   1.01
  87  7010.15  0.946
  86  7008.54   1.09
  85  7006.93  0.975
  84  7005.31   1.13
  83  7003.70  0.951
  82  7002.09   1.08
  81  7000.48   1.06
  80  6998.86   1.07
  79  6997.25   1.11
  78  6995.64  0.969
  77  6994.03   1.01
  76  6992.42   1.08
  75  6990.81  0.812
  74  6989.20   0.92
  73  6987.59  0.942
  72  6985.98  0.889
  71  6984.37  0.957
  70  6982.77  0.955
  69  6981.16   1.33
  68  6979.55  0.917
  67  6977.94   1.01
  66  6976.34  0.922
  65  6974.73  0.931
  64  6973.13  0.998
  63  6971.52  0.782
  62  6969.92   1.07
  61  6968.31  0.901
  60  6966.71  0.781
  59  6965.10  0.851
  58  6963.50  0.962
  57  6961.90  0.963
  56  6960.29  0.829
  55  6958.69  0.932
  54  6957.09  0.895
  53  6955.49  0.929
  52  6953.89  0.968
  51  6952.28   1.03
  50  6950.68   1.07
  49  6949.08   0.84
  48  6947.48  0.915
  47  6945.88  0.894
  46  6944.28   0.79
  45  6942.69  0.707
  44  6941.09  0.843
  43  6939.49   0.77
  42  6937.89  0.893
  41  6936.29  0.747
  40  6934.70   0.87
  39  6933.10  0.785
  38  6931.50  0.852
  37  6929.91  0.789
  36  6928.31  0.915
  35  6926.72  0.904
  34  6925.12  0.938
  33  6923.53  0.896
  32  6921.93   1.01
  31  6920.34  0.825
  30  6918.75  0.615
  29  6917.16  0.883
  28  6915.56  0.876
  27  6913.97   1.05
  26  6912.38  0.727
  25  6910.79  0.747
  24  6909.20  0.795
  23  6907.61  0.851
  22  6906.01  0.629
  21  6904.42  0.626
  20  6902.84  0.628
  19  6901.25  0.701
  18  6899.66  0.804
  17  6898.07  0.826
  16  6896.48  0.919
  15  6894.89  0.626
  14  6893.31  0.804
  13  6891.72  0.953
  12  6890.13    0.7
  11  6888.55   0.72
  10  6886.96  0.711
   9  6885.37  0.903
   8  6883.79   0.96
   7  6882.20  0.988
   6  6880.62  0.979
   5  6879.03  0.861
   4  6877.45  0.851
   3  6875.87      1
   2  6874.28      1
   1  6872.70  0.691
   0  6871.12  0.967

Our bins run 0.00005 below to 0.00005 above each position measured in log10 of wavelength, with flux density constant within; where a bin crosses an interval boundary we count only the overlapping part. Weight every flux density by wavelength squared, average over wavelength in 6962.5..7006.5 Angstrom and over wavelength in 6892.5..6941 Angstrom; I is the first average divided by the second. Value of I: 1.23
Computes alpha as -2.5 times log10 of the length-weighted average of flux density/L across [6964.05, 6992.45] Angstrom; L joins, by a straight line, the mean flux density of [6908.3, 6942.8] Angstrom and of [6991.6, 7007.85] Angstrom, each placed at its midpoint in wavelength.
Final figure 0.05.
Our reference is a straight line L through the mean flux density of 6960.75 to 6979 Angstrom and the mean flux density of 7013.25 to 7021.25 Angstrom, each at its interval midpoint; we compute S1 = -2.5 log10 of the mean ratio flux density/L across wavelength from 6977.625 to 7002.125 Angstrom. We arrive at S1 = -0.07 mag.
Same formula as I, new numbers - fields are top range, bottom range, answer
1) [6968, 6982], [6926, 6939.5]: 1.19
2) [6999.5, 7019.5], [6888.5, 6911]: 1.39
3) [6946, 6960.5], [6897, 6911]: 1.29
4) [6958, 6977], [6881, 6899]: 1.12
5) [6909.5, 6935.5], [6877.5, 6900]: 1.03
